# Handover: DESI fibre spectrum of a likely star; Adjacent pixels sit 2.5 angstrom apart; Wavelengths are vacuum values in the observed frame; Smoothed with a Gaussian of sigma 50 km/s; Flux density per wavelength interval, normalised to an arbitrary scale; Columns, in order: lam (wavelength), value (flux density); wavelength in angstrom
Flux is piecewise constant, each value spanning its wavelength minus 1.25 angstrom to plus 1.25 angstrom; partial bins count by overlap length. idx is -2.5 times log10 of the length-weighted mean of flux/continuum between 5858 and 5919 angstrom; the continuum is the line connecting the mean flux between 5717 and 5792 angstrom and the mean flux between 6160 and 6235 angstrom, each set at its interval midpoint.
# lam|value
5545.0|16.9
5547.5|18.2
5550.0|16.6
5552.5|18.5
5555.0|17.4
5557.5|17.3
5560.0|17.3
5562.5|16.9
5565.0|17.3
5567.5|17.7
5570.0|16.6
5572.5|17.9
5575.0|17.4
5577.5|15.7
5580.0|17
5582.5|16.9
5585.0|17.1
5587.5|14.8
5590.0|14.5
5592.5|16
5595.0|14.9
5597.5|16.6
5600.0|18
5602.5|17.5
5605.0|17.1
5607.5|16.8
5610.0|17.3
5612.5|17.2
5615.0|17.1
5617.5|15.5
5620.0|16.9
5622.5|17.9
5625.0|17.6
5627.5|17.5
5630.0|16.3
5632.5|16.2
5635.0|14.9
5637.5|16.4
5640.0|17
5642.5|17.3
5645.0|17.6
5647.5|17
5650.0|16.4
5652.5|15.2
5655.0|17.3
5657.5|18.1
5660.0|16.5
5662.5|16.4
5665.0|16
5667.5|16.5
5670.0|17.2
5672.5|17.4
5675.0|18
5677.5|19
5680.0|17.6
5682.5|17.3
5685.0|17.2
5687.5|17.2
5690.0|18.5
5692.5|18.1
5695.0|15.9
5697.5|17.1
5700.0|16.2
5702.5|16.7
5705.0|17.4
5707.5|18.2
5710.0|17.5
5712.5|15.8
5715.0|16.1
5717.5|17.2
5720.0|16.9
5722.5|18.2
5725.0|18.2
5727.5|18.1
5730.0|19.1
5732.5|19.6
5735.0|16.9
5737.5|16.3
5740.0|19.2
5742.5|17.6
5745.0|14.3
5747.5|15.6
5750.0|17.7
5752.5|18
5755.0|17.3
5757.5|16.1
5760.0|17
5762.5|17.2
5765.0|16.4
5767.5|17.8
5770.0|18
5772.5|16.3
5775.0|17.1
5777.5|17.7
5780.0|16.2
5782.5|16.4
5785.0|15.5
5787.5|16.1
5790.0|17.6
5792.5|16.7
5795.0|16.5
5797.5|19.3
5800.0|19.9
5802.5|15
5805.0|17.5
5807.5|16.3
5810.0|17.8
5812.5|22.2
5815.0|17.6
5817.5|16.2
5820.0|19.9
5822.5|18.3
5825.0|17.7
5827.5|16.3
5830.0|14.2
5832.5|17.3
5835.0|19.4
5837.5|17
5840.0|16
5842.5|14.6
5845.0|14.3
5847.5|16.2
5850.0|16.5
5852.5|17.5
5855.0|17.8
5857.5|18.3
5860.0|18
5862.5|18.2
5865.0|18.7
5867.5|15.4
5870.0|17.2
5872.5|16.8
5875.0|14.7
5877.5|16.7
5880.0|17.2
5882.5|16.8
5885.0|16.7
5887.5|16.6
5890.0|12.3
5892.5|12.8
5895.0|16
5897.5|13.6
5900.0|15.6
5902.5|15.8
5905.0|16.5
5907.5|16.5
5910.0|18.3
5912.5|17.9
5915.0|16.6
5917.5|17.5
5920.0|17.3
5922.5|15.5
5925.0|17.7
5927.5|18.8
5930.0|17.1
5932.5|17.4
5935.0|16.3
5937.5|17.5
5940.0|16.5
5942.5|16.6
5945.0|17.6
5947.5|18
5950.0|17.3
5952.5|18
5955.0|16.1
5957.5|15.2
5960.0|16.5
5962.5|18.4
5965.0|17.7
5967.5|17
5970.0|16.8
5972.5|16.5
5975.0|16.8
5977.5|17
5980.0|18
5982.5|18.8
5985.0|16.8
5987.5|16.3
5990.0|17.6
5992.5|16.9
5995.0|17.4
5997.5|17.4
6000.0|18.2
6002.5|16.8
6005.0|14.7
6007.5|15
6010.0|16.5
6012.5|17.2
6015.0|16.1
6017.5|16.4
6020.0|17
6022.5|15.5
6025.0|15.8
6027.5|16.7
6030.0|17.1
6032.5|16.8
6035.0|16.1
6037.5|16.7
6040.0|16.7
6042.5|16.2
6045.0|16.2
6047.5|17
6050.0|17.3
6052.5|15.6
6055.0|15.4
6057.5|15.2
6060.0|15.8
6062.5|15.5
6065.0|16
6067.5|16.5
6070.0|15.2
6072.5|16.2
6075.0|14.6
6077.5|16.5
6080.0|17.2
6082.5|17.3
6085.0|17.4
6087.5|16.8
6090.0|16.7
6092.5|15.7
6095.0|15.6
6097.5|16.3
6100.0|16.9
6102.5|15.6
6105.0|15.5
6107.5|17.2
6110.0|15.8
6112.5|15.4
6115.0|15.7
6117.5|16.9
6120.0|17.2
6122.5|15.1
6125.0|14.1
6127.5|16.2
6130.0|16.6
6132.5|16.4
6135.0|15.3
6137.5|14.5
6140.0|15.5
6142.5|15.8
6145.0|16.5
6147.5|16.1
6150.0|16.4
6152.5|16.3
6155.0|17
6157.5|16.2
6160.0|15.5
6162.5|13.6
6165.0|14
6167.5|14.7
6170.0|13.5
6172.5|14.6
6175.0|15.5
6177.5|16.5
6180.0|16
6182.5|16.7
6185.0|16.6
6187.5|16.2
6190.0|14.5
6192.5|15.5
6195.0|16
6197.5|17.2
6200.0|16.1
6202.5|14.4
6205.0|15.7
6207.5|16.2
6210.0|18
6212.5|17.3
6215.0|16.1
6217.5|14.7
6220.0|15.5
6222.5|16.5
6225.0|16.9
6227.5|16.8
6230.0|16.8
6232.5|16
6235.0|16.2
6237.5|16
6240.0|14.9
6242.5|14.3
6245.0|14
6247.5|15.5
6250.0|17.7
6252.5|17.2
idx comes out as 0.03 mag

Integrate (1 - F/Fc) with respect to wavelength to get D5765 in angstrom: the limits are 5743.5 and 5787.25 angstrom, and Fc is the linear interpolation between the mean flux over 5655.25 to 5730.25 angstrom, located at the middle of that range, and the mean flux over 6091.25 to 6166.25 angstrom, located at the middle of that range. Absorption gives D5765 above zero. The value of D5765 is 0.8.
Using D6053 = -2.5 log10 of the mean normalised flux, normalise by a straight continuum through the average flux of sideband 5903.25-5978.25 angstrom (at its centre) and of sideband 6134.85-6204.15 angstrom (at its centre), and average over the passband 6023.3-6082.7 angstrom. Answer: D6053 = 0.010 mag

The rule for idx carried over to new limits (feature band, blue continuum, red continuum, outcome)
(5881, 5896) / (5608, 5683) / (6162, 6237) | 0.09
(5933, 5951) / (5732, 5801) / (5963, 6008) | 0.00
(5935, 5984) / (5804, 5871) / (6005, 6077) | -0.04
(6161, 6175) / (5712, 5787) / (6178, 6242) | 0.14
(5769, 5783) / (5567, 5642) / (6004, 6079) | -0.03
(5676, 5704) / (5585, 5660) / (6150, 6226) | -0.05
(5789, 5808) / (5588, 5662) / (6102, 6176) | -0.07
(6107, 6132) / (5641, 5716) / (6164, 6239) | 0.01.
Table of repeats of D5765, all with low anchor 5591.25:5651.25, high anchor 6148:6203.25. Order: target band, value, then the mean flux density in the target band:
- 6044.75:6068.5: -0.3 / 16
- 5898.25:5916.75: -0.6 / 16.7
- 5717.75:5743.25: -2.2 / 18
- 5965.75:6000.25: -2.6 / 17.2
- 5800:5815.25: -1.4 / 17.9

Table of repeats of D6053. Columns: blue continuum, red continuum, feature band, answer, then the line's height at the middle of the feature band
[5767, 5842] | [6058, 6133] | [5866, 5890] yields 0.048 mag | 17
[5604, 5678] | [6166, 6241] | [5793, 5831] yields -0.067 mag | 16.6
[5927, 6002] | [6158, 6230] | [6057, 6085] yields 0.030 mag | 16.5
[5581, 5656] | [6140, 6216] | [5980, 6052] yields -0.043 mag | 16.1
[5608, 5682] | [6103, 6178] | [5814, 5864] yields -0.041 mag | 16.4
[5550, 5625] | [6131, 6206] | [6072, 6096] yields -0.041 mag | 15.8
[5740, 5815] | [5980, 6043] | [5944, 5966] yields -0.024 mag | 16.8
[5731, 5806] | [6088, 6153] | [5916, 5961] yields -0.032 mag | 16.6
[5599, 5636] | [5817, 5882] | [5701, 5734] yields -0.042 mag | 16.9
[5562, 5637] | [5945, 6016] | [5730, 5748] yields -0.030 mag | 16.8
